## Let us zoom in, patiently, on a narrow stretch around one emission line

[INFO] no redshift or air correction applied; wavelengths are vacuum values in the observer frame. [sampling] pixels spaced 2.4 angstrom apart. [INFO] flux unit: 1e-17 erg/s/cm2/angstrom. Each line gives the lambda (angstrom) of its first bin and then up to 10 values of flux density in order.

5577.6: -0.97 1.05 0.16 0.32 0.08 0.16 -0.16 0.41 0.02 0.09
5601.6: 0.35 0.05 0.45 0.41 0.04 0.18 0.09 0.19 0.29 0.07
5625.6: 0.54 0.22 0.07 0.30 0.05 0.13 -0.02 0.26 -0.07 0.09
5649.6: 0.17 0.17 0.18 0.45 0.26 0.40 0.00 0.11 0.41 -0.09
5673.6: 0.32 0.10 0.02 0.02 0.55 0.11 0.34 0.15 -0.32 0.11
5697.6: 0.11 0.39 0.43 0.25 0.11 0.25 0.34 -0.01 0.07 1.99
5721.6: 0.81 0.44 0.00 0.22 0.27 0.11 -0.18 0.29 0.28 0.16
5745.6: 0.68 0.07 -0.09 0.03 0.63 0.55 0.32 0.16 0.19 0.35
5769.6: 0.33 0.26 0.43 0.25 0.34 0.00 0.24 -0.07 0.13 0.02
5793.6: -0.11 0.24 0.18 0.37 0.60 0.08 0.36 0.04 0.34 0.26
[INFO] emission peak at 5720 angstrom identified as H-beta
